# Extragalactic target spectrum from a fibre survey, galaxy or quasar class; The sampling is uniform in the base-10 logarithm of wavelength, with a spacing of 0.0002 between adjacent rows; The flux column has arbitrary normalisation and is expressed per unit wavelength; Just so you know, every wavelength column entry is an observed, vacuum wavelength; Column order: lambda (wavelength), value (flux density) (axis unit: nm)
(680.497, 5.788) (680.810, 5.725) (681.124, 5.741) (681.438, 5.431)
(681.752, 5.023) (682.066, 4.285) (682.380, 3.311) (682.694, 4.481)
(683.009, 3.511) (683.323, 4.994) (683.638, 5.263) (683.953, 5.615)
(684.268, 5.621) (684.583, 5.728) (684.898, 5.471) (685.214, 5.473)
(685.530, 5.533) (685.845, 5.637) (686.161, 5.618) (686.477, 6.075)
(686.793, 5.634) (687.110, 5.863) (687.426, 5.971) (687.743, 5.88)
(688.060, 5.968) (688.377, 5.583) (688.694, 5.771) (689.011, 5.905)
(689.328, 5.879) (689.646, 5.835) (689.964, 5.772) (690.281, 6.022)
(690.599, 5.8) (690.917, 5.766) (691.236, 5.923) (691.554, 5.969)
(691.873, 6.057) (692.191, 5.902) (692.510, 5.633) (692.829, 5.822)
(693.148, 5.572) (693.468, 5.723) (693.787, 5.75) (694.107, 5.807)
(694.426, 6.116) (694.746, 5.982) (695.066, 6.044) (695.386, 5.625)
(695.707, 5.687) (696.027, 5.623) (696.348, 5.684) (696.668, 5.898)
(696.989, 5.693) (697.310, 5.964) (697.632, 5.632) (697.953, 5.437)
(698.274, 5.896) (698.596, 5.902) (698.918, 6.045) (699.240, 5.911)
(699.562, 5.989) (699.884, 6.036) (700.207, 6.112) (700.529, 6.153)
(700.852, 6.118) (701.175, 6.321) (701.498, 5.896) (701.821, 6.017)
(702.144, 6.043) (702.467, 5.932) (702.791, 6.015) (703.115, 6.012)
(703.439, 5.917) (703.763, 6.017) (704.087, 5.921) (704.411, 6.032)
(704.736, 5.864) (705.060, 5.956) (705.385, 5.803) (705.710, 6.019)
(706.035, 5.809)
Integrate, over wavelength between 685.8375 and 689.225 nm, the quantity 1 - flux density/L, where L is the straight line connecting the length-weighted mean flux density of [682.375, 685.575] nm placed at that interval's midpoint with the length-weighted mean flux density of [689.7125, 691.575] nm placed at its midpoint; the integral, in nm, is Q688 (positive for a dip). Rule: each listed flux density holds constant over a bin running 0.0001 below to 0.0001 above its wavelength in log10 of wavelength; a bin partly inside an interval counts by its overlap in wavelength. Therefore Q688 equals -0.20 nm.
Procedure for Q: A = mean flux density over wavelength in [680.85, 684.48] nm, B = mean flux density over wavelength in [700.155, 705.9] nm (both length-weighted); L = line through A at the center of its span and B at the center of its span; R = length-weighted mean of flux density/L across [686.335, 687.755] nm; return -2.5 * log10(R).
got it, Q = -0.15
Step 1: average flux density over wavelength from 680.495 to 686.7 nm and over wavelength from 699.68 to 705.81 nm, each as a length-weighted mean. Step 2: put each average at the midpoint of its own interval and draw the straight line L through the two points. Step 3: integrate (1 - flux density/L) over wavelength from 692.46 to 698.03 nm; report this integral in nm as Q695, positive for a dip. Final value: -0.07 nm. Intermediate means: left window 5.21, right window 6.01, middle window 5.77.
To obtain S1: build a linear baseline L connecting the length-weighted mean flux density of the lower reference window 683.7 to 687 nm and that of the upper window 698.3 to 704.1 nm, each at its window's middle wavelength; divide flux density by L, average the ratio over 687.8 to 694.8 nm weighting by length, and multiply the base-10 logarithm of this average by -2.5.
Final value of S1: -0.01 mag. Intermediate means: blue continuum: 5.63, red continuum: 6.02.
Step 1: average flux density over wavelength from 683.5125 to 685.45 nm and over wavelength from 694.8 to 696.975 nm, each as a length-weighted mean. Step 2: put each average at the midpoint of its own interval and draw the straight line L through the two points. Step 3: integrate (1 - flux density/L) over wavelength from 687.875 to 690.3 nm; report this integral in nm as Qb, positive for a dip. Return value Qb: -0.09 nm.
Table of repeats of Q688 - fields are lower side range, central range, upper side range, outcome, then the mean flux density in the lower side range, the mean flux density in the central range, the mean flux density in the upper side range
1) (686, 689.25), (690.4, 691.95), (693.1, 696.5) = -0.02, 5.83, 5.9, 5.79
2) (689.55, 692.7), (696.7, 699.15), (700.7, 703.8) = 0.07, 5.87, 5.8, 6.03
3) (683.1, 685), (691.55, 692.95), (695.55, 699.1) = -0.06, 5.38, 5.87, 5.77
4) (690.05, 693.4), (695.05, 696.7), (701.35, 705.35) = 0.05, 5.84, 5.73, 5.96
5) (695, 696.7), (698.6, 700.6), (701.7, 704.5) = -0.05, 5.74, 6.02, 5.99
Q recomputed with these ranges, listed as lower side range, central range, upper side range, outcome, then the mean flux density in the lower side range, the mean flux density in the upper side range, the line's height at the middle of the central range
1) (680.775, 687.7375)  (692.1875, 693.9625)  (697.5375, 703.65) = -0.01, 5.28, 5.97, 5.65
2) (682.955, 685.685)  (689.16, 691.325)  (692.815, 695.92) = -0.05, 5.31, 5.81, 5.6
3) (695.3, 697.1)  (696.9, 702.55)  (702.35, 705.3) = -0.02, 5.71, 5.96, 5.82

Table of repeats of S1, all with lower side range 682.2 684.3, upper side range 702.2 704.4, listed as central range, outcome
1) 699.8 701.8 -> -0.05 mag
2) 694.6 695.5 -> -0.09 mag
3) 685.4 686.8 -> -0.18 mag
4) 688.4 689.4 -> -0.16 mag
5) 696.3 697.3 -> -0.05 mag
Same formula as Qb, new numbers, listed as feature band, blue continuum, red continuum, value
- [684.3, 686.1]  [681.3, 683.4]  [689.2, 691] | -0.23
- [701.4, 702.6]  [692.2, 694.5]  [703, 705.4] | -0.01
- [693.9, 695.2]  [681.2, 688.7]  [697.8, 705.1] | -0.06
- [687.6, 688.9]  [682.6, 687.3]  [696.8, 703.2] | -0.07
